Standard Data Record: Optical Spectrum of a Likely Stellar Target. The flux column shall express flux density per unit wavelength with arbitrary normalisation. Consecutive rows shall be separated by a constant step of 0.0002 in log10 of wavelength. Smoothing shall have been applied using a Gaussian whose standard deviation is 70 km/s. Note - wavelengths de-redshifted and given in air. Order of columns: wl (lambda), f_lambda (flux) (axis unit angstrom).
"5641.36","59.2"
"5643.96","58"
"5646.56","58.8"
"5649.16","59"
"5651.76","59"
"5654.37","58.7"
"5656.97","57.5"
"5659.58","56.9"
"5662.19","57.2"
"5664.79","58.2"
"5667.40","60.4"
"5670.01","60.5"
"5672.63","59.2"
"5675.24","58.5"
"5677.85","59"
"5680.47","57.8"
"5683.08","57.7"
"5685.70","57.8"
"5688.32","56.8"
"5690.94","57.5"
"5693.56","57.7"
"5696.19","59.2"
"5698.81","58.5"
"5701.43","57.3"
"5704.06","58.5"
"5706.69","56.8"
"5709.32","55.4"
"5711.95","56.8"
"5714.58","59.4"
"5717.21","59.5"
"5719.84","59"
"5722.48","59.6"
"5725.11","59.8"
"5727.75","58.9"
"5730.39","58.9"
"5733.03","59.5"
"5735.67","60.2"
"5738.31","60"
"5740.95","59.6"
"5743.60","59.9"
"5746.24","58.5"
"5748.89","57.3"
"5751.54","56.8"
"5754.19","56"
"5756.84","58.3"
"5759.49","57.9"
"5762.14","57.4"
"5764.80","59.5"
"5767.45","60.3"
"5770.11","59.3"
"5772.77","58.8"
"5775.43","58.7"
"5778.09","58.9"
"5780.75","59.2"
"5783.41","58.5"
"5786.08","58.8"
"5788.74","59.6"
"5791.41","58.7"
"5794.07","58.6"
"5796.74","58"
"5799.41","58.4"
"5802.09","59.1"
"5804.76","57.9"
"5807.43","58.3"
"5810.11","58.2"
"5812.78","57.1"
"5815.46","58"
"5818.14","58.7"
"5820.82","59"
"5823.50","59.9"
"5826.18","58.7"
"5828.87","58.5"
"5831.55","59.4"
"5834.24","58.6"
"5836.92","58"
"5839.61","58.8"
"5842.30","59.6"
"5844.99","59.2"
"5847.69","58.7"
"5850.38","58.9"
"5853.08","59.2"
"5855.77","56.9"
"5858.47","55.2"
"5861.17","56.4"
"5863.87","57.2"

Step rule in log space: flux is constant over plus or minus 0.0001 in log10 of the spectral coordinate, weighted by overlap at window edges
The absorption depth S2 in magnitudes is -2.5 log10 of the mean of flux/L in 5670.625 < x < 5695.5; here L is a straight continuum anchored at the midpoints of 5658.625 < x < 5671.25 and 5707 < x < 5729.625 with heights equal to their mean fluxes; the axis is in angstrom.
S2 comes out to 0.01 mag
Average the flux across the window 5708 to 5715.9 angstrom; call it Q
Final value 57.2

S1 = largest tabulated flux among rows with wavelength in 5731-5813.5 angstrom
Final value 60.3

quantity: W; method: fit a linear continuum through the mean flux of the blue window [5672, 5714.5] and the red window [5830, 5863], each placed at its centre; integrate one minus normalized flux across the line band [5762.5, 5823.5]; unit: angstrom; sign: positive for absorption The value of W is -0.66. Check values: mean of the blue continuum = 57.8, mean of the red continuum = 58.2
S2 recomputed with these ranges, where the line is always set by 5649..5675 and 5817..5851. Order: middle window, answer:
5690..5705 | 0.01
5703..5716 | 0.03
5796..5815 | 0.01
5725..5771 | 0.00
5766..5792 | 0.00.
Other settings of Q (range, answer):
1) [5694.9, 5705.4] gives 58.4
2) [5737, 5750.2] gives 59.1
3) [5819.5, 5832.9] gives 59.1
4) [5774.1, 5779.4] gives 58.8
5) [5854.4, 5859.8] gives 56.1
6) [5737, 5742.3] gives 59.8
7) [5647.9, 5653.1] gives 58.9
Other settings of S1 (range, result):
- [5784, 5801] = 59.6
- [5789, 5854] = 59.9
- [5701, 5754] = 60.2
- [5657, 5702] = 60.5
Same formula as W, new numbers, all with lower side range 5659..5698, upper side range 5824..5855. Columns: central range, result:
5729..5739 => -0.19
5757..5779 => -0.07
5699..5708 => 0.12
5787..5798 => 0.00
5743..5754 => 0.14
